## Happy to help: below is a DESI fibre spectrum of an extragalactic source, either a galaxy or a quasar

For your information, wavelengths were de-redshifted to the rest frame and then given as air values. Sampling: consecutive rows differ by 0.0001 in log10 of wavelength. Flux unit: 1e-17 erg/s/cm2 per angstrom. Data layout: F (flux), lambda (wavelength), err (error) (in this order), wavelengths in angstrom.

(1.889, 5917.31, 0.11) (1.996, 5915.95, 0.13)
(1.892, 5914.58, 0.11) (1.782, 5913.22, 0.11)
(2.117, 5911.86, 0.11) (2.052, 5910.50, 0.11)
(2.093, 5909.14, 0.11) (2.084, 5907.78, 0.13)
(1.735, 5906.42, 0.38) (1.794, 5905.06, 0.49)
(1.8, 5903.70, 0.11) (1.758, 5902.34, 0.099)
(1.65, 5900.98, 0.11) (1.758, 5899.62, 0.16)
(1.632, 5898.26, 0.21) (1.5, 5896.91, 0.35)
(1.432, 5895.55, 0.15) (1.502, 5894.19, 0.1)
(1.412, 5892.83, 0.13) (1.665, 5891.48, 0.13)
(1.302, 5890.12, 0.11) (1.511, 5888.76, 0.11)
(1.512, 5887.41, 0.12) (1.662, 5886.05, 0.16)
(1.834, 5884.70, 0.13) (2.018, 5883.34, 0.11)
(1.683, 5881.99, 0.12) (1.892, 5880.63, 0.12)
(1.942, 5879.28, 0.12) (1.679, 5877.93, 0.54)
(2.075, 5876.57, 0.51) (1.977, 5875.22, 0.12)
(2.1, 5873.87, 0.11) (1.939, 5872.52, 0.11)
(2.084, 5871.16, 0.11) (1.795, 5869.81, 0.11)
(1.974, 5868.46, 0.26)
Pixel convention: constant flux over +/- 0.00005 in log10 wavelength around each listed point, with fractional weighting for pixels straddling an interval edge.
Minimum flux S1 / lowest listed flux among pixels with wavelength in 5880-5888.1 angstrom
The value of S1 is 1.512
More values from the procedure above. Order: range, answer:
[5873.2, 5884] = 1.679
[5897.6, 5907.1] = 1.632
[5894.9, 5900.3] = 1.432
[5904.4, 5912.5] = 1.735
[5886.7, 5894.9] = 1.302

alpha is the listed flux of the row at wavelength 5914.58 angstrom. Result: 1.892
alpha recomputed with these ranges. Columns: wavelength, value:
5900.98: 1.65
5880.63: 1.892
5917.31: 1.889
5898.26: 1.632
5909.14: 2.093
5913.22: 1.782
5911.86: 2.117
